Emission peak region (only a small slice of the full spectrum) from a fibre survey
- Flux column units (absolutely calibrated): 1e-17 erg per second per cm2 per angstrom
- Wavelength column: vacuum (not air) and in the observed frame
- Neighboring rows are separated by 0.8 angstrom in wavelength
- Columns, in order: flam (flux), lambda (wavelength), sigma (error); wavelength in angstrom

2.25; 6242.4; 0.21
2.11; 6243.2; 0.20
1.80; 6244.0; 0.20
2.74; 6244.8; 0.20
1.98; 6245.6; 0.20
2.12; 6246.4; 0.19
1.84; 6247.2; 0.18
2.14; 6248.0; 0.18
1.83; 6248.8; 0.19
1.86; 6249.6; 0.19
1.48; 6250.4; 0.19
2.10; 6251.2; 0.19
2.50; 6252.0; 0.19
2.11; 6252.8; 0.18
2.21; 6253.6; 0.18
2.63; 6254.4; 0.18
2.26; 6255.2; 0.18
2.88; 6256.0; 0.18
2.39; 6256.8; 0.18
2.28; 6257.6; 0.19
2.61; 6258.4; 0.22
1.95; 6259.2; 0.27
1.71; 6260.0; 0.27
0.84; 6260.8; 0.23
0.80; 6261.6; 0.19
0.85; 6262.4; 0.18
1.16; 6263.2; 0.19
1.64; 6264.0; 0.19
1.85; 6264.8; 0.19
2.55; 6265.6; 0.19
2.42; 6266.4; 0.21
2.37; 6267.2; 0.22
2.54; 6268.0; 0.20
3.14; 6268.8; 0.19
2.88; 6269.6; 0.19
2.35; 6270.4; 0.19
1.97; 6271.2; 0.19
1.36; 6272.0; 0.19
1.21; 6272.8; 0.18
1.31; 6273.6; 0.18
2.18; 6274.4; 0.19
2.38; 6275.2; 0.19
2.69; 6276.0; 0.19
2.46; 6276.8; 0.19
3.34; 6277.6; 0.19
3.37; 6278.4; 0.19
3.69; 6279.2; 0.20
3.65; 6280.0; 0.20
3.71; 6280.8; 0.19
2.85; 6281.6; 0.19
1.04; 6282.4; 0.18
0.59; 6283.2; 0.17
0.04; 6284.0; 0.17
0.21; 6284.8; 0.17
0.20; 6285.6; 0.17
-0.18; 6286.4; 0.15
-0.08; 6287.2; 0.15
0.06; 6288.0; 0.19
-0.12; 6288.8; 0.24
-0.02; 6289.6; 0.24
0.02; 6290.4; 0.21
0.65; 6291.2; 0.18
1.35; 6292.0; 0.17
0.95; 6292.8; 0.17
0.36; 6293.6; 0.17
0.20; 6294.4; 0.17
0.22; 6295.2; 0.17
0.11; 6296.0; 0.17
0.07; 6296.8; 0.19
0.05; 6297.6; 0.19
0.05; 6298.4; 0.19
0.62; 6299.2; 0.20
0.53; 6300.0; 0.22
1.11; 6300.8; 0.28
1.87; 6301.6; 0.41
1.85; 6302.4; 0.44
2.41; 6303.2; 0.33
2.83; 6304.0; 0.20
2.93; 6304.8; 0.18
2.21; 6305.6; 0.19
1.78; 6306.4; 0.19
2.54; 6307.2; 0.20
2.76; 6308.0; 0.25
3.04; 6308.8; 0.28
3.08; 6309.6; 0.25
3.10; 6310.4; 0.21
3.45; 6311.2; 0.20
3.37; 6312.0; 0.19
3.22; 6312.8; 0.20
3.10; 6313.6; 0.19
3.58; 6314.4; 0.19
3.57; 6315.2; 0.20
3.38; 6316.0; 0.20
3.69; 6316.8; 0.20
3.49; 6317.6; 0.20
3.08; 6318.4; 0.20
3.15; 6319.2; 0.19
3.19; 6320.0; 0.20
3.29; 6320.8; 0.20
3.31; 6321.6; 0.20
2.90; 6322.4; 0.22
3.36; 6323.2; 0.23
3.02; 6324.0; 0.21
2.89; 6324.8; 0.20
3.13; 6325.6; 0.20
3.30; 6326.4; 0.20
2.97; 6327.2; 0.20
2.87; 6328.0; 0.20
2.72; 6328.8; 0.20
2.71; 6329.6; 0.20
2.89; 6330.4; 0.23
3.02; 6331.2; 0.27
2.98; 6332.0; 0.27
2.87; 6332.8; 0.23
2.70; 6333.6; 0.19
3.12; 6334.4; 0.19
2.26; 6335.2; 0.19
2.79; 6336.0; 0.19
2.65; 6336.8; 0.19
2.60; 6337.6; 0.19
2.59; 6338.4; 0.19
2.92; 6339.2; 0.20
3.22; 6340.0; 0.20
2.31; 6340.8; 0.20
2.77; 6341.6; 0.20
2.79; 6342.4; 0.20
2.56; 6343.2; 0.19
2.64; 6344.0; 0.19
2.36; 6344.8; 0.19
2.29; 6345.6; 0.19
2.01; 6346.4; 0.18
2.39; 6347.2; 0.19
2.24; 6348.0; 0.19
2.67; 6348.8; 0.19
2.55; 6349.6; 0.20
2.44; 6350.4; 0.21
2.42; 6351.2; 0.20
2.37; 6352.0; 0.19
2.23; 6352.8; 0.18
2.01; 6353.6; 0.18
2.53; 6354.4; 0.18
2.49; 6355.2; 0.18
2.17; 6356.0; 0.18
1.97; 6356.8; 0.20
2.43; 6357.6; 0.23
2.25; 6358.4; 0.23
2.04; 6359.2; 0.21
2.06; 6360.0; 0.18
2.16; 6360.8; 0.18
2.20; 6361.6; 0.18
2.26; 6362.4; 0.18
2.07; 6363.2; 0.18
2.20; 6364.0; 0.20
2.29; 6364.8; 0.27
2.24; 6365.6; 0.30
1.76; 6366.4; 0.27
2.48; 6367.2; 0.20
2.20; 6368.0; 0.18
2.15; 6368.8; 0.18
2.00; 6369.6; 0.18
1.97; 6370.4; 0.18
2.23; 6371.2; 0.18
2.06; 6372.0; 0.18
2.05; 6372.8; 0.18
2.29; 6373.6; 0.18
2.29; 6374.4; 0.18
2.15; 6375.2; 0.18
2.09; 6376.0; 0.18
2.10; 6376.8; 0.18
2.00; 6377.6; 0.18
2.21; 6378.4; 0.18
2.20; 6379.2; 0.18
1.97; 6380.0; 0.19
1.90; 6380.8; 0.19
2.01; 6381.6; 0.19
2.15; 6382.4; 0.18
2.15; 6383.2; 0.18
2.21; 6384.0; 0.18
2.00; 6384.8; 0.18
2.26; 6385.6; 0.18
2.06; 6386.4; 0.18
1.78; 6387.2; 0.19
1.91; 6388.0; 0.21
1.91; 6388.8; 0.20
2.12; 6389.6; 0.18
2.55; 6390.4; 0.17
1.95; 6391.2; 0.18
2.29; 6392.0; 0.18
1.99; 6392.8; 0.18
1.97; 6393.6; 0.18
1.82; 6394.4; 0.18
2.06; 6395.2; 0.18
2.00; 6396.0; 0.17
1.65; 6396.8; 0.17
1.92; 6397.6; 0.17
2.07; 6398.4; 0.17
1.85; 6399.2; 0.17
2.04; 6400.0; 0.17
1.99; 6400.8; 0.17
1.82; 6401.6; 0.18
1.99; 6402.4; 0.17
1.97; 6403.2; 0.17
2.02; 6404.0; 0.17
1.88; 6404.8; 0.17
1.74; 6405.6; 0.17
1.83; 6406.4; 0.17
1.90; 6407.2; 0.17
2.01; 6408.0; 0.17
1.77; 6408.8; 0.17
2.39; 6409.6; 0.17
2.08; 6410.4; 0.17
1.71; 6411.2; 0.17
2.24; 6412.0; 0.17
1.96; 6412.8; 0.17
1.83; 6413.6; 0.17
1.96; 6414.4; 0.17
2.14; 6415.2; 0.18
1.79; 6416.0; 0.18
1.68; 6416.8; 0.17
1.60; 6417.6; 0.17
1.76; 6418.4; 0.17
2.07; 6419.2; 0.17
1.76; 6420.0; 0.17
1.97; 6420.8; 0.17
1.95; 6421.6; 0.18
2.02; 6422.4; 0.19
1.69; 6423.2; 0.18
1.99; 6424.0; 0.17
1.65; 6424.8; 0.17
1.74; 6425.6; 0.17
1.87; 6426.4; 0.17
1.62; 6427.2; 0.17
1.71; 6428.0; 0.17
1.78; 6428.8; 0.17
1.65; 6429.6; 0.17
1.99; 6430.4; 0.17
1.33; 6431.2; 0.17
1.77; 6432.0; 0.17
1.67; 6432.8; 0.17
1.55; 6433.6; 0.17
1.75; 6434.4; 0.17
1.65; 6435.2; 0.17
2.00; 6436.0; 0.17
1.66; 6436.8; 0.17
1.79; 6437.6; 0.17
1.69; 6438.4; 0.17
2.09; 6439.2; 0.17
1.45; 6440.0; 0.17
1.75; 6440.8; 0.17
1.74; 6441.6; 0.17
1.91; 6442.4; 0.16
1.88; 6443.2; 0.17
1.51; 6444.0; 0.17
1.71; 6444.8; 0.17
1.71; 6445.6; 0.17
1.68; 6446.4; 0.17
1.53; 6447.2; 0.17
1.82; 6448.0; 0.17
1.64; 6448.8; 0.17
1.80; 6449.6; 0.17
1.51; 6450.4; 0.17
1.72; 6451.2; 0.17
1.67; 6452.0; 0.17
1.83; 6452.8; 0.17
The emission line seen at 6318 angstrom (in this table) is C IV 1549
